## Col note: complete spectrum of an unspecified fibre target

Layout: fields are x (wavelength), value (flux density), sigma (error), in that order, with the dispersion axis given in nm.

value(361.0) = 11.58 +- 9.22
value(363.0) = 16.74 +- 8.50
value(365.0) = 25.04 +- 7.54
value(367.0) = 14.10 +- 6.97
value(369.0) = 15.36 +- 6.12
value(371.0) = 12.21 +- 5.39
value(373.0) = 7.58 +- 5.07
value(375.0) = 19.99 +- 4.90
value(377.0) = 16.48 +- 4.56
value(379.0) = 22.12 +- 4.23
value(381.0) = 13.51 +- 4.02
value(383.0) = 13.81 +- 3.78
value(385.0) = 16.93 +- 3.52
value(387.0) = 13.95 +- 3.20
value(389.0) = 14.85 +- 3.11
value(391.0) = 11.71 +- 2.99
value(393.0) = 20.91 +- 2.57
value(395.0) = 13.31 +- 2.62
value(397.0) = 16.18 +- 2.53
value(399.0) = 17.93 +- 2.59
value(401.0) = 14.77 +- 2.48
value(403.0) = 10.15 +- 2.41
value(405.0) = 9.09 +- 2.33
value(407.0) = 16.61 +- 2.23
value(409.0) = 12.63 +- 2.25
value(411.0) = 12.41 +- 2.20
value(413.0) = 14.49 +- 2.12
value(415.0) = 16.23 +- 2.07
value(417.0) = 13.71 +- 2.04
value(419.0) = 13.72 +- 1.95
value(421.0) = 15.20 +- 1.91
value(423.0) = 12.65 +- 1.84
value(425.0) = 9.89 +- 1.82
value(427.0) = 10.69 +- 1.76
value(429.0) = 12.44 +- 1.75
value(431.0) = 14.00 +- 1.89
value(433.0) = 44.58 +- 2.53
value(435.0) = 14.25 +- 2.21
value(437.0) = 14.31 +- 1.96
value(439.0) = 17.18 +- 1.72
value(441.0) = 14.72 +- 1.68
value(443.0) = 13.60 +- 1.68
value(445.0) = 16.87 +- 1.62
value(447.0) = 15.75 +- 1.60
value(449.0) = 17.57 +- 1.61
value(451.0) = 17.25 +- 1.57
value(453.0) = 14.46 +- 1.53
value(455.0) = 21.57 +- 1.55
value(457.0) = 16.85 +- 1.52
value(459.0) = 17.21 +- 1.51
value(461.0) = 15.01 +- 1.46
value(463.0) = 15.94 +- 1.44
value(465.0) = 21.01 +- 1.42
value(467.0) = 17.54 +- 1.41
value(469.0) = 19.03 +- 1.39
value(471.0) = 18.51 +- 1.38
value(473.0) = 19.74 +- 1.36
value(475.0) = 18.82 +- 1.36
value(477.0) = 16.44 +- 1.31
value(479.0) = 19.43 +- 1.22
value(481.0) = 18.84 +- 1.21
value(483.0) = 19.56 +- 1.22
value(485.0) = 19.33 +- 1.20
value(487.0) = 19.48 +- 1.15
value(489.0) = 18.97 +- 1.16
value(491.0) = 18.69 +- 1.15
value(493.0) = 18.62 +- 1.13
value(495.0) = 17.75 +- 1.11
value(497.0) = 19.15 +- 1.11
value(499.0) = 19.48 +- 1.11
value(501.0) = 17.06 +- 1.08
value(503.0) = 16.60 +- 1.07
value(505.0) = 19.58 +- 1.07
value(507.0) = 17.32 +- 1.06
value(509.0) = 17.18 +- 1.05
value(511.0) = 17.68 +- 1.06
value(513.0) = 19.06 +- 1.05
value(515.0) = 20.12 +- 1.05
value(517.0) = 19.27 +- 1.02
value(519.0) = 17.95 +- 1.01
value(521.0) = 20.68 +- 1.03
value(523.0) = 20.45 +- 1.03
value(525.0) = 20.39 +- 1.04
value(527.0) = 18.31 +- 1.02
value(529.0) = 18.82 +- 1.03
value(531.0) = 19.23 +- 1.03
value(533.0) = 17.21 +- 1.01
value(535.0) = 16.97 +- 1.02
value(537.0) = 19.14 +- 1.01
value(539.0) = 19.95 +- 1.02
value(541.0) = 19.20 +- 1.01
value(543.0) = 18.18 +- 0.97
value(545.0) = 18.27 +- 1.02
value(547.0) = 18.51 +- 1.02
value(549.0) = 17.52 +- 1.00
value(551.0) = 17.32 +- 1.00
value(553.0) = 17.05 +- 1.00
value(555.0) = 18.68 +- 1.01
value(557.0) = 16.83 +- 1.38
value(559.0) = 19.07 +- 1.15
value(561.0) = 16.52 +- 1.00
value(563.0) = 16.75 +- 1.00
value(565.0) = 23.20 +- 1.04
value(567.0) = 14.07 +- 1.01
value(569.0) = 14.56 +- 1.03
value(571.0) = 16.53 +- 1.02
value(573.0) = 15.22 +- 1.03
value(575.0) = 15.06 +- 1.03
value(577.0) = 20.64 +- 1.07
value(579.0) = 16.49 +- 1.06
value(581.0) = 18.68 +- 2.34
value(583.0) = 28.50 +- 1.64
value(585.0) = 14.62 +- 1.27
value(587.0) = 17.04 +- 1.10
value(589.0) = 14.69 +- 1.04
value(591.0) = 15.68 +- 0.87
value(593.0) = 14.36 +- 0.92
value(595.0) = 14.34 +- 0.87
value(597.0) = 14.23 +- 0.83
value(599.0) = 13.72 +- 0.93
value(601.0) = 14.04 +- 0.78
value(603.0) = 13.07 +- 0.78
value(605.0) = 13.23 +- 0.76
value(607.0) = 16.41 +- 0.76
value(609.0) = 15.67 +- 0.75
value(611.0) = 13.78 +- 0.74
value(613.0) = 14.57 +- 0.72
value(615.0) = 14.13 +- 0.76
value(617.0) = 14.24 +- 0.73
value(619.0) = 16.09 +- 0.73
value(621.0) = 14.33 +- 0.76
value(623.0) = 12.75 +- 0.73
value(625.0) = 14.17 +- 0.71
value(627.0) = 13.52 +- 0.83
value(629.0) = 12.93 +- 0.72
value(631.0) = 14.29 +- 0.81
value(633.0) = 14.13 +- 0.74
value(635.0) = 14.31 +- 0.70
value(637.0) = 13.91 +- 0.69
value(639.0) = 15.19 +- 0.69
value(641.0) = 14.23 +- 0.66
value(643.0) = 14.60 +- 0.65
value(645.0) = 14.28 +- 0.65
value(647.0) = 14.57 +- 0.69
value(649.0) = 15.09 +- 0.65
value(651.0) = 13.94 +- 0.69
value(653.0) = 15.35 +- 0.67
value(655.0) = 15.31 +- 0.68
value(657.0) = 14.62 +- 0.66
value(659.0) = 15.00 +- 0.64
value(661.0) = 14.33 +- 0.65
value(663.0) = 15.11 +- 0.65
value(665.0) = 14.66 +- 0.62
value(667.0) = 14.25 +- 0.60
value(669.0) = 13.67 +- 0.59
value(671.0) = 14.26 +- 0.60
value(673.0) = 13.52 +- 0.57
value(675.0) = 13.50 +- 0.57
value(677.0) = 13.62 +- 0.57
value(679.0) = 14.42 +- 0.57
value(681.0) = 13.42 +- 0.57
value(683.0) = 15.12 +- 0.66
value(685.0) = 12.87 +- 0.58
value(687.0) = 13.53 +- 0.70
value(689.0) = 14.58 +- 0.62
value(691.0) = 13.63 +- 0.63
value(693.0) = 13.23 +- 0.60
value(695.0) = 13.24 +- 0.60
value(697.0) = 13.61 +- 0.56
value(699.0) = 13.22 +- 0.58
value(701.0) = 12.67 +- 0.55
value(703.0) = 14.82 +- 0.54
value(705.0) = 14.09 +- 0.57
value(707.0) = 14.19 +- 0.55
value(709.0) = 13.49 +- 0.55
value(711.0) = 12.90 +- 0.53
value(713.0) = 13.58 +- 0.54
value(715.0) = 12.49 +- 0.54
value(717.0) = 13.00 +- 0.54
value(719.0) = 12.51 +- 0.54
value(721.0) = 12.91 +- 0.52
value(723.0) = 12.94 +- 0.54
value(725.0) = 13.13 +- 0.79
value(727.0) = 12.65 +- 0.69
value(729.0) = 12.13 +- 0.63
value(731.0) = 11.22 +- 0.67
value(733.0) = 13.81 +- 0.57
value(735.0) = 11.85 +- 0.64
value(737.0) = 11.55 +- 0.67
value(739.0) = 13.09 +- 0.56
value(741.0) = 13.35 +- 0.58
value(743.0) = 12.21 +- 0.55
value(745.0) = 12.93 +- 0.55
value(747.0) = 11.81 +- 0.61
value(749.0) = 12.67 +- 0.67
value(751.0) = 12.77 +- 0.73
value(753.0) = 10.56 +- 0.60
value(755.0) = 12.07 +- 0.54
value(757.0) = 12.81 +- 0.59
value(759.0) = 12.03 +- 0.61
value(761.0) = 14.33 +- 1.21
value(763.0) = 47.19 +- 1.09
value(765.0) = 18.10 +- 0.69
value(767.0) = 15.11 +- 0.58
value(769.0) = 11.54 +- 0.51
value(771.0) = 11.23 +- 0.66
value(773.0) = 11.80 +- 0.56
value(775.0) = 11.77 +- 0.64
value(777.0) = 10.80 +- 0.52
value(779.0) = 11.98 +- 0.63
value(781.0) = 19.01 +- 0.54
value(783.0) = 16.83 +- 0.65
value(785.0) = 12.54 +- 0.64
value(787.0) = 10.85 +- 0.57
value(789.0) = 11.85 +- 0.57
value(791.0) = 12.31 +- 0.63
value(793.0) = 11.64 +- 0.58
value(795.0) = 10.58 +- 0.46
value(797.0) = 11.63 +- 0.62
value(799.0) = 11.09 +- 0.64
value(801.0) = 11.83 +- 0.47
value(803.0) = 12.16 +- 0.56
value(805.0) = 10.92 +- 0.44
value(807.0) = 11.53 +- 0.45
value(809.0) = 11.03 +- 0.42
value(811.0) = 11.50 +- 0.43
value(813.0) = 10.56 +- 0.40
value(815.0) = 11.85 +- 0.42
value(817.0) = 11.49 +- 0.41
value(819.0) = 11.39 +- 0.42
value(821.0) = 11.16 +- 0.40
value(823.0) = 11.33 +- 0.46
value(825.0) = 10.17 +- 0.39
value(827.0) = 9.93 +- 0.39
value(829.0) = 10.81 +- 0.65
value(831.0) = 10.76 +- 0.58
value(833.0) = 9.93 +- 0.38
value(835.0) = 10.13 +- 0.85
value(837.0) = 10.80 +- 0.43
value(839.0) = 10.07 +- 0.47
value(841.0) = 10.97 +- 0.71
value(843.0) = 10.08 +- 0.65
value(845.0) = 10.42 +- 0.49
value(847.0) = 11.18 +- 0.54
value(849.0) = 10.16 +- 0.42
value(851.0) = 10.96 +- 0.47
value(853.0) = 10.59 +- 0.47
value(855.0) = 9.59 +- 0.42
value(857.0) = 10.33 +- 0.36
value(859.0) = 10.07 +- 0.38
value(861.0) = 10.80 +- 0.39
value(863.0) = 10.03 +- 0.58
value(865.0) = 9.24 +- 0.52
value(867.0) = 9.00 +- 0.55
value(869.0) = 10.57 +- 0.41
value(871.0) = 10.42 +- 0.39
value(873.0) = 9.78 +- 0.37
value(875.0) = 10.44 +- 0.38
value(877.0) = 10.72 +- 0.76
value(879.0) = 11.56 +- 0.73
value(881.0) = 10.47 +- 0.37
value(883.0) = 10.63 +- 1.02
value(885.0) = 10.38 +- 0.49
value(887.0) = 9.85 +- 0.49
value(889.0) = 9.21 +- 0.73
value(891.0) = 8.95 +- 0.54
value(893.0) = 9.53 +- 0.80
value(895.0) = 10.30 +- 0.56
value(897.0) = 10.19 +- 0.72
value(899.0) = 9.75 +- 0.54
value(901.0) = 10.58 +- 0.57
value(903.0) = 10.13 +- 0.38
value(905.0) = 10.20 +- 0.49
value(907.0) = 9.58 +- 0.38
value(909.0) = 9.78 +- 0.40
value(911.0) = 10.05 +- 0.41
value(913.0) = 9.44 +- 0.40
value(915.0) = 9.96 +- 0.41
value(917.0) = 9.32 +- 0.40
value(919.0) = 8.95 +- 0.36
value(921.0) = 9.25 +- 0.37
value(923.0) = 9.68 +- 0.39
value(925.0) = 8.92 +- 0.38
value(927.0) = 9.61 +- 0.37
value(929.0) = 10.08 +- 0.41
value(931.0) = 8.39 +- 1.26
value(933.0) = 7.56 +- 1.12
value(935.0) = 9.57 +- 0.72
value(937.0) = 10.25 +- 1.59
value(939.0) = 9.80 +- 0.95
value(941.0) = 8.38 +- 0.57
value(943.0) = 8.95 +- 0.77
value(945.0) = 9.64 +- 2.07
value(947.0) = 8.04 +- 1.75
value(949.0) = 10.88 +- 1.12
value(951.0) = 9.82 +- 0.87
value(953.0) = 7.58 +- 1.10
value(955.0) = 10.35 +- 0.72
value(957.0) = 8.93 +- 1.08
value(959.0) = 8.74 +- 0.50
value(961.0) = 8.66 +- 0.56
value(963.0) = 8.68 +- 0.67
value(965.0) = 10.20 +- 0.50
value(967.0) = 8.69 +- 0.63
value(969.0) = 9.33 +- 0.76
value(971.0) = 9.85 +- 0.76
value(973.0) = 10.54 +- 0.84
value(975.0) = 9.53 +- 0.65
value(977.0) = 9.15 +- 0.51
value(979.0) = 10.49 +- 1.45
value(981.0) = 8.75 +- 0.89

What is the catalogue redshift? 0.163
